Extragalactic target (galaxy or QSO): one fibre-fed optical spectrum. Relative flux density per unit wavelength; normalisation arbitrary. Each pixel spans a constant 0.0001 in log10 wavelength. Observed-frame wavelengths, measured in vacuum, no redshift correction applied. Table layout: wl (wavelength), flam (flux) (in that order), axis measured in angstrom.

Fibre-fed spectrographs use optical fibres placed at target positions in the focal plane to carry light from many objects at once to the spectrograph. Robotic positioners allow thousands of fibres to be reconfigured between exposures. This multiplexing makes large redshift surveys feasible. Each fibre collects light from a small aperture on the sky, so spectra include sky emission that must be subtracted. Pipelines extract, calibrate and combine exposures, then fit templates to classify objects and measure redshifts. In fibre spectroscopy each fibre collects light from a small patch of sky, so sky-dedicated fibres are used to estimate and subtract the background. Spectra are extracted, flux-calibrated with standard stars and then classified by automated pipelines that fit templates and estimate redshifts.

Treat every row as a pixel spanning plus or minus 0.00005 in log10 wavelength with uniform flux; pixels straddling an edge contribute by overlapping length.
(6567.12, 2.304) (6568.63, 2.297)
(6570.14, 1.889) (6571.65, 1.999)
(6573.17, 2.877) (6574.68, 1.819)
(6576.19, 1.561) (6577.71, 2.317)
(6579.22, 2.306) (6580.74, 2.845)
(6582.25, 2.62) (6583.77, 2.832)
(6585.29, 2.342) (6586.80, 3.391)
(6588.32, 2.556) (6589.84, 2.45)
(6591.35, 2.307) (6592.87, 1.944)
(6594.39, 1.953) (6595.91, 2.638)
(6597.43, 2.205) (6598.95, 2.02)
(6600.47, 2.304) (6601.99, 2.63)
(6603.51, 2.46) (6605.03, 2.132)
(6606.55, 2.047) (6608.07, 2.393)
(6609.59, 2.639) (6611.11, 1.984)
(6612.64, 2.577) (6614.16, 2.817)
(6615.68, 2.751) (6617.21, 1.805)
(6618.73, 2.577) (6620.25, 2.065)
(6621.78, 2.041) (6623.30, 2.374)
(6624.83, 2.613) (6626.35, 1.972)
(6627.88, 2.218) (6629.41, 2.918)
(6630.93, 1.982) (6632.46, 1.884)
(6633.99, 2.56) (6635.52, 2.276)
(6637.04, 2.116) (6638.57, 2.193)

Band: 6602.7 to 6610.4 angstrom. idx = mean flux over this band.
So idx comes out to 2.34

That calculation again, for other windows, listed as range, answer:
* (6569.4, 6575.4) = 2.15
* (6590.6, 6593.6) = 2.13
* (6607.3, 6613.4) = 2.4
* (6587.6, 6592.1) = 2.44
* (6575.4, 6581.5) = 2.26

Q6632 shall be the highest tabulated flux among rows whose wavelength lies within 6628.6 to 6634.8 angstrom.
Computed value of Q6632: 2.918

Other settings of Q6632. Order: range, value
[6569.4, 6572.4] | 1.999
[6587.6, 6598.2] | 2.638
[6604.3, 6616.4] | 2.817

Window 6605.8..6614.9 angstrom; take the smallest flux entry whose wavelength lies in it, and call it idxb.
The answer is 1.984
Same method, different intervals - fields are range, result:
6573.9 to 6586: 1.561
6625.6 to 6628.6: 1.972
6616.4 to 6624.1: 1.805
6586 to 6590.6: 2.45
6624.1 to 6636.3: 1.884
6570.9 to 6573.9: 1.999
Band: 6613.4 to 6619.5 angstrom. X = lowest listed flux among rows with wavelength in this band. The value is 1.805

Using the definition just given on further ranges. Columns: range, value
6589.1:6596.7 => 1.944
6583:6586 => 2.342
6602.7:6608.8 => 2.047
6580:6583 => 2.62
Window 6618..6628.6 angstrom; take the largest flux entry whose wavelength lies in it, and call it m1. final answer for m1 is 2.613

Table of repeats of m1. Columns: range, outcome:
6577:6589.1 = 3.391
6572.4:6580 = 2.877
